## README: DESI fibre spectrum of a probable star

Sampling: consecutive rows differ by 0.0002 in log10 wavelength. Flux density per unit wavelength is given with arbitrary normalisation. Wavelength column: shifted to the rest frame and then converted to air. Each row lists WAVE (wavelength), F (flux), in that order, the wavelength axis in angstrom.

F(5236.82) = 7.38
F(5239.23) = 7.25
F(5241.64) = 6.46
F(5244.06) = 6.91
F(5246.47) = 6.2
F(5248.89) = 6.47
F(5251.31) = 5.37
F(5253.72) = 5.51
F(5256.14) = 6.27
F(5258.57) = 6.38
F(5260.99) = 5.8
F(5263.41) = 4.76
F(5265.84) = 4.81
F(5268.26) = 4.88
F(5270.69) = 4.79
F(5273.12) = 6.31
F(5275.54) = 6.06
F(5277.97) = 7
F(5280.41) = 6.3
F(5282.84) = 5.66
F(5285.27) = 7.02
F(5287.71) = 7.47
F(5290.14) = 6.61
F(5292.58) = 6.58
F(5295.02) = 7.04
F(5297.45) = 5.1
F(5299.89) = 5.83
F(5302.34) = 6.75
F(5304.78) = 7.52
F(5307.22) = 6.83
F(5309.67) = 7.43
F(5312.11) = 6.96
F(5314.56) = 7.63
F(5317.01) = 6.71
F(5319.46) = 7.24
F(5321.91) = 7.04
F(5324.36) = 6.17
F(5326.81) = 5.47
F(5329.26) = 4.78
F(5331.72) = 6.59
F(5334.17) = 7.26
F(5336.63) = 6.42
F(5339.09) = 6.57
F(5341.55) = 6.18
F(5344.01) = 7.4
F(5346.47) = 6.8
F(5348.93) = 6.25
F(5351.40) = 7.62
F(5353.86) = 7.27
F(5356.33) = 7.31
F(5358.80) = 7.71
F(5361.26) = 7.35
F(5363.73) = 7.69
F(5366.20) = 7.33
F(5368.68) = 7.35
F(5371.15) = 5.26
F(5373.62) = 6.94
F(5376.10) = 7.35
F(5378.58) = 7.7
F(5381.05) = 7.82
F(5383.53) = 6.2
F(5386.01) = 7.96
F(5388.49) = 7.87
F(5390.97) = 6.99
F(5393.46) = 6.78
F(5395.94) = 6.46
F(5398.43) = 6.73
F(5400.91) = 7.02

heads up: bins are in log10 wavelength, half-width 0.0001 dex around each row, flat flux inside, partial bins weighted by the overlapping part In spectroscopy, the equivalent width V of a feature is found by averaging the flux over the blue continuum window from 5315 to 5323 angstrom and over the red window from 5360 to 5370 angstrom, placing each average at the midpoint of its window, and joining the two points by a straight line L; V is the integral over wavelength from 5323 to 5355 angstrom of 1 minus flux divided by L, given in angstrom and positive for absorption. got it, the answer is 3.1 angstrom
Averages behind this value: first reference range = 7.06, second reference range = 7.41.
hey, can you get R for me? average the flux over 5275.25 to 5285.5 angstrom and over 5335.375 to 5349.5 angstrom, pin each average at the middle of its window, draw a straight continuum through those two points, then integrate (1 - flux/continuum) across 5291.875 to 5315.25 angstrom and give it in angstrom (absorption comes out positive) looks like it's -1.0 angstrom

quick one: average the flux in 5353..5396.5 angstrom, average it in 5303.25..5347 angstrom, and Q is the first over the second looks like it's 1.1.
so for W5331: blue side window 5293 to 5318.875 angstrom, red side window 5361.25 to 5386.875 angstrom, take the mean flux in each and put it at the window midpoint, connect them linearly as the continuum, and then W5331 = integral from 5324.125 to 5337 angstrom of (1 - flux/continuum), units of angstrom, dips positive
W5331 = 1.55 angstrom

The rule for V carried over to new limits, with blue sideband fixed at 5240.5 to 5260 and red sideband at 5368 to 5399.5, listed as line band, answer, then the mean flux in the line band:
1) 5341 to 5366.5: -1.3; 7.2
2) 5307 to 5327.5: -0.8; 6.87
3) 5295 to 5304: 0.5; 6.13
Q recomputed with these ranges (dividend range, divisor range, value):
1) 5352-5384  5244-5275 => 1.27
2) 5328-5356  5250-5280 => 1.17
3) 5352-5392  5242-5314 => 1.16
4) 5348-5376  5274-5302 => 1.11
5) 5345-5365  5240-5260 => 1.17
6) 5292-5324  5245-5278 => 1.19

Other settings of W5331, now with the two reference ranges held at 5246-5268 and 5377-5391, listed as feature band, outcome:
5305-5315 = -1.2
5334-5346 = 0.2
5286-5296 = -1.3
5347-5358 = -0.1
